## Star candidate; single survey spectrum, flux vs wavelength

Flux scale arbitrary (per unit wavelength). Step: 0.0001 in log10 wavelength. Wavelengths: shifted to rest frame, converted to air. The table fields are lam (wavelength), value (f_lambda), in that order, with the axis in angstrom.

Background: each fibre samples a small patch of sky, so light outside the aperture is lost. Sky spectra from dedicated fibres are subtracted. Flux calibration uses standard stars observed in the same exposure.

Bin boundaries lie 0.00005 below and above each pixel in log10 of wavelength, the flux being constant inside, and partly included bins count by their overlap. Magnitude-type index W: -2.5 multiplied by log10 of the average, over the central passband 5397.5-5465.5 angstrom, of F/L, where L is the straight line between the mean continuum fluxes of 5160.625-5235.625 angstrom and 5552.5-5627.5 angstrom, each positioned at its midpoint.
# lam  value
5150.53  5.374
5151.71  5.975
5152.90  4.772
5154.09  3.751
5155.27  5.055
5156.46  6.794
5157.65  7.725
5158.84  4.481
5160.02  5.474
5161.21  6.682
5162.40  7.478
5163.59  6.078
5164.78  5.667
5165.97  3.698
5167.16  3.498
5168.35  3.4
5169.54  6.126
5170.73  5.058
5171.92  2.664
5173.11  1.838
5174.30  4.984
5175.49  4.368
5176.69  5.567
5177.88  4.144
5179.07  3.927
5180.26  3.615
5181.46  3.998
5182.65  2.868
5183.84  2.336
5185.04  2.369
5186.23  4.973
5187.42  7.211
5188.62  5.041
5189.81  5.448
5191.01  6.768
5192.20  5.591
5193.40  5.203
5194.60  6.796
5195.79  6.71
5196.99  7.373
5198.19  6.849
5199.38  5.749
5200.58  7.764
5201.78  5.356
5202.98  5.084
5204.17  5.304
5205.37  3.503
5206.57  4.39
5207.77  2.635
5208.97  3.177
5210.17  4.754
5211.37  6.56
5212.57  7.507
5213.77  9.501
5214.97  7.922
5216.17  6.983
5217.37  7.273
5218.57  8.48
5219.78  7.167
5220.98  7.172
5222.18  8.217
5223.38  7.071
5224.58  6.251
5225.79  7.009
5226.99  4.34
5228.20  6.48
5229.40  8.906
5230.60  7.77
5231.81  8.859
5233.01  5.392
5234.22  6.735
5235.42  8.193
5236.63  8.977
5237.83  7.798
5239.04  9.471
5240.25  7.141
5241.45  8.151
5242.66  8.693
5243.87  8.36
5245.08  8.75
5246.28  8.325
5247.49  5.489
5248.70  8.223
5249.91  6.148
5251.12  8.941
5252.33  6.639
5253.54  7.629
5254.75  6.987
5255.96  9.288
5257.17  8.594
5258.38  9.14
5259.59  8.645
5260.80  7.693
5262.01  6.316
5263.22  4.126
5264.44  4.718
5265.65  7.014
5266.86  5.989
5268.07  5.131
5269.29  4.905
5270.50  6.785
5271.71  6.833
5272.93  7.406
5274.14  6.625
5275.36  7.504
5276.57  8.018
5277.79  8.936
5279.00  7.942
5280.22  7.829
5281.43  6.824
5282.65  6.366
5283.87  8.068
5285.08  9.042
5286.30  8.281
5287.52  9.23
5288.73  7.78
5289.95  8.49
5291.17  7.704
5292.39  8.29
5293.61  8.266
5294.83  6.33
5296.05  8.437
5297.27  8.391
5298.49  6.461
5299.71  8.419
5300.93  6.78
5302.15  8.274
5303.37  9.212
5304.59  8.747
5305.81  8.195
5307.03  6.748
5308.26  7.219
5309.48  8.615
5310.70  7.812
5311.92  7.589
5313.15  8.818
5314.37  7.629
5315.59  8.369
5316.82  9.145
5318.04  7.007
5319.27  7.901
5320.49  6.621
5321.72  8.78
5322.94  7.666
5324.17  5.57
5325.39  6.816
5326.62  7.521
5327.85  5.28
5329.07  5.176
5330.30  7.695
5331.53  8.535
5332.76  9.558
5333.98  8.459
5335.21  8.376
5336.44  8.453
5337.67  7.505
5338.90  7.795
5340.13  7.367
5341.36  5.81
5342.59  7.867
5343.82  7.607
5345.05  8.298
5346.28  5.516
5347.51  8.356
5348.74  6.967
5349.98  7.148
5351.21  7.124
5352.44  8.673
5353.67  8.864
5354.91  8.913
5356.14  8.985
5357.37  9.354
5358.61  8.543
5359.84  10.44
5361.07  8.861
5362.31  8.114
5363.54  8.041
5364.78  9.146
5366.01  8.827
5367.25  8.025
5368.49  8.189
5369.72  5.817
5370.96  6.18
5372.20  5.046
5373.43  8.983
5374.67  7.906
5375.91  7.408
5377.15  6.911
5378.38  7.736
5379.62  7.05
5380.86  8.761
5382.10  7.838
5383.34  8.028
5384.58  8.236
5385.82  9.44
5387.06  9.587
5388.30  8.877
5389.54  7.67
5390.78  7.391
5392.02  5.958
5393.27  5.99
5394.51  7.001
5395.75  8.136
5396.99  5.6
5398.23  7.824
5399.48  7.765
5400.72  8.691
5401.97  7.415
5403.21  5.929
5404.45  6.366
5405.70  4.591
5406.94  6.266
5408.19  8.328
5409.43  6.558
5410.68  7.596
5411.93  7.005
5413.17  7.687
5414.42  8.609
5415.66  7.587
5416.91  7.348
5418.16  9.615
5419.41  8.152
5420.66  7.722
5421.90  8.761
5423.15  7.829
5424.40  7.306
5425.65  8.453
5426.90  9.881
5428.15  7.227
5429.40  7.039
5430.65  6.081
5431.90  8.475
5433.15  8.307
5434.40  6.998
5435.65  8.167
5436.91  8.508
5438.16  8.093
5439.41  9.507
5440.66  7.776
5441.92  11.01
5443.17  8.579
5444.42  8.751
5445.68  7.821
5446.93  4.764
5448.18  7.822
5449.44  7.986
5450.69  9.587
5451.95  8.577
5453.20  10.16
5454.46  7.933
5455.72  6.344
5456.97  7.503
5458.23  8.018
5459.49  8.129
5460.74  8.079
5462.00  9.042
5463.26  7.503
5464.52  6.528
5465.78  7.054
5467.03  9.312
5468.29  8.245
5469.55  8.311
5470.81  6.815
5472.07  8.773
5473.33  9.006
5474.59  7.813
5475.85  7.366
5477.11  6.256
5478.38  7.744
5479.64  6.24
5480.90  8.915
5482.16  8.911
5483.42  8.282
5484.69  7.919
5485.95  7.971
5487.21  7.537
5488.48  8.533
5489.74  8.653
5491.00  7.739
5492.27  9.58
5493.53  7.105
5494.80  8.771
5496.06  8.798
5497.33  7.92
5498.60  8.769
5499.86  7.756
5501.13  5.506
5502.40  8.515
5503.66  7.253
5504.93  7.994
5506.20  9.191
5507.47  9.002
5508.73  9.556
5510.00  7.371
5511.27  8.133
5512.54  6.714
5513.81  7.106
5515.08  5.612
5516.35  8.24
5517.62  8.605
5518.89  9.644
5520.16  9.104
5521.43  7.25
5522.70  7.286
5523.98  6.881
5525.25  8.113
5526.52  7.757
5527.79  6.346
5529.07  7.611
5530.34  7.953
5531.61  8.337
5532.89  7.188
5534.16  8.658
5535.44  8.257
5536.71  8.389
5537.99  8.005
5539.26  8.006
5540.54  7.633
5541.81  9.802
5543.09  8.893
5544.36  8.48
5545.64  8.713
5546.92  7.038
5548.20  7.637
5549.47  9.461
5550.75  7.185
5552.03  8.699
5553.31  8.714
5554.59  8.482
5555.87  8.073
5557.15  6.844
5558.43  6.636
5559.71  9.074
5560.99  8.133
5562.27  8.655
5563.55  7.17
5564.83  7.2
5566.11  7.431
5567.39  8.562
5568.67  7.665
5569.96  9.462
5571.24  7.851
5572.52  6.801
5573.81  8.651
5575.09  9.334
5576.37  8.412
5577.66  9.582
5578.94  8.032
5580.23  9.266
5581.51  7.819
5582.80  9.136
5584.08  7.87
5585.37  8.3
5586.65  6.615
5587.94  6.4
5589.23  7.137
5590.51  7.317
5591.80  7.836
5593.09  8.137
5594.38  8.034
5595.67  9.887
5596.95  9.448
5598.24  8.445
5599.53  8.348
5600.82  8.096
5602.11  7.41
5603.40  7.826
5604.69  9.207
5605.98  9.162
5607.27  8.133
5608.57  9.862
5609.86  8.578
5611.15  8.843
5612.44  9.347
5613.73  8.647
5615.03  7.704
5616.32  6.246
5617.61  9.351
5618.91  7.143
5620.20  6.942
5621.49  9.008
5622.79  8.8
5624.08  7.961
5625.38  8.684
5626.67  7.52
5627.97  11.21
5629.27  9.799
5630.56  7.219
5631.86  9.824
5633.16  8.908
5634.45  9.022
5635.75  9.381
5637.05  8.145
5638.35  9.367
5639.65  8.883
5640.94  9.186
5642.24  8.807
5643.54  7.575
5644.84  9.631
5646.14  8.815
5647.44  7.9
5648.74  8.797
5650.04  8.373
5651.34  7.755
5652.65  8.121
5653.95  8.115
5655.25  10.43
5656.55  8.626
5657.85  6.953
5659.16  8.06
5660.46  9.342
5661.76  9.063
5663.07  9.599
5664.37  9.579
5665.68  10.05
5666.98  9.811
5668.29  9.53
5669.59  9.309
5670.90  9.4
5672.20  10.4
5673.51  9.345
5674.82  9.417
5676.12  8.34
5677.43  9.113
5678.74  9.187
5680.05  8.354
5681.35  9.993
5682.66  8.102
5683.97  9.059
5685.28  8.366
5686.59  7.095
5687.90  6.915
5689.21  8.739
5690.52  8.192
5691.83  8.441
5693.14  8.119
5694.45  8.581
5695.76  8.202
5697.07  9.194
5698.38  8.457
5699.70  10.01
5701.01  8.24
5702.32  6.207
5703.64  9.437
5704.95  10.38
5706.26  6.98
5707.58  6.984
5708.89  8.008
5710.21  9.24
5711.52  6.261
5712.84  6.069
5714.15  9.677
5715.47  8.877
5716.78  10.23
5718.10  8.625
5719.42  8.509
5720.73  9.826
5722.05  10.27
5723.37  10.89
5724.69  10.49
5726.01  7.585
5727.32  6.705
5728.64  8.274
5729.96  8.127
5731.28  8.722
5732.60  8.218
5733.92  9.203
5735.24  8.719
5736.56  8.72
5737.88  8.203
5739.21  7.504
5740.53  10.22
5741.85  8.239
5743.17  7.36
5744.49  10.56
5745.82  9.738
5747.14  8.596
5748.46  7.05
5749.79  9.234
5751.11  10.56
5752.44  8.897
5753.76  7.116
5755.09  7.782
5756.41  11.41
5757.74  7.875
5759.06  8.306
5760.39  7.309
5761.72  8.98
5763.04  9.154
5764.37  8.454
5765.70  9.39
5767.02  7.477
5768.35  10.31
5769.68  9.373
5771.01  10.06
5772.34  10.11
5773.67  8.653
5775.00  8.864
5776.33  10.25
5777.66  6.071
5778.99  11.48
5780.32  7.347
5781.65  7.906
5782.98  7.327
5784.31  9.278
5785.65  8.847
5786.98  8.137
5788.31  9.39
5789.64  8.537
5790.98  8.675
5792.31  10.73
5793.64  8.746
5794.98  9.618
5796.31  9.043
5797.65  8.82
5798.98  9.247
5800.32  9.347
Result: -0.09 mag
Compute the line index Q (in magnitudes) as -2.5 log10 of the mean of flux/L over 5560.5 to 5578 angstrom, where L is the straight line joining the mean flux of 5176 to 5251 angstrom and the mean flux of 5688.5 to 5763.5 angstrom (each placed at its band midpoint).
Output -0.03 mag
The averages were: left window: 6.37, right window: 8.62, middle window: 8.19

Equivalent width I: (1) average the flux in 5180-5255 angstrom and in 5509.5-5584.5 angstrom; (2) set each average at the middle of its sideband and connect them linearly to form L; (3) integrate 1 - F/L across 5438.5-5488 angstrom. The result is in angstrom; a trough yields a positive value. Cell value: -2.5 angstrom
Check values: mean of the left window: 6.53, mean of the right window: 8.05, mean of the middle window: 8.05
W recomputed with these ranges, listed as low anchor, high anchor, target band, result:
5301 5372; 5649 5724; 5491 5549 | 0.04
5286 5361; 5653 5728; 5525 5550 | 0.04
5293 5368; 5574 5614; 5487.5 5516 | 0.03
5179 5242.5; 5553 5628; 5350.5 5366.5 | -0.24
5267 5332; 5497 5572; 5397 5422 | 0.05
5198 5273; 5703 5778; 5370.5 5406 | 0.01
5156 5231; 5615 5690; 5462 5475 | -0.07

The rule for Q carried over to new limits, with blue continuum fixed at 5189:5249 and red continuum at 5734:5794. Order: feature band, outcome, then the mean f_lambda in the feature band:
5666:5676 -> -0.129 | 9.56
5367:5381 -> 0.018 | 7.27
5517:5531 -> 0.010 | 7.87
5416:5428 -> -0.097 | 8.28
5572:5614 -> -0.022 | 8.36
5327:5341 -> -0.054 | 7.62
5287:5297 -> -0.140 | 8.07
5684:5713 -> 0.056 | 8.15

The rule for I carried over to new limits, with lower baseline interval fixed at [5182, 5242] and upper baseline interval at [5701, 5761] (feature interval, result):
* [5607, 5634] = -1.5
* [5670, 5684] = -1.3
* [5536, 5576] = -1.5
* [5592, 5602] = -0.6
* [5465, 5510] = -3.1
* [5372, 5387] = -1.8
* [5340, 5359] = -2.4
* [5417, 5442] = -2.9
